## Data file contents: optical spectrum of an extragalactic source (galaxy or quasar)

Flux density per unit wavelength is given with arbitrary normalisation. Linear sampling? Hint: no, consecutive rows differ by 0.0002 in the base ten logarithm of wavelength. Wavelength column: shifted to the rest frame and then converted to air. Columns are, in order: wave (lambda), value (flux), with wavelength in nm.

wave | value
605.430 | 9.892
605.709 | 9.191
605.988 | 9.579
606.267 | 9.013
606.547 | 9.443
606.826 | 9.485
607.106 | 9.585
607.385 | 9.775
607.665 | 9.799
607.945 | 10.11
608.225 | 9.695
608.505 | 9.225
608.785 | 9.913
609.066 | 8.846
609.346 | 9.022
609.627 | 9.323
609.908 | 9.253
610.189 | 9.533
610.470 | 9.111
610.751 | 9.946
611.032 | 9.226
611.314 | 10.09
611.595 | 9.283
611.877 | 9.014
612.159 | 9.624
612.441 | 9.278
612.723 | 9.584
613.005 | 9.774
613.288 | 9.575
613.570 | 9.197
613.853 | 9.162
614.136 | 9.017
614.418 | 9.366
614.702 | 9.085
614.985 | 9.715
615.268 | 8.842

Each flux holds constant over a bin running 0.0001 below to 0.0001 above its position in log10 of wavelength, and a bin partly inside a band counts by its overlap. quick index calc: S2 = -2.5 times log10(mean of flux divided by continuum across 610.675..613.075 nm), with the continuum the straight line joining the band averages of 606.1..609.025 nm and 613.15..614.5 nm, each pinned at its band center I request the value -0.02 mag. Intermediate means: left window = 9.58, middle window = 9.52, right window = 9.26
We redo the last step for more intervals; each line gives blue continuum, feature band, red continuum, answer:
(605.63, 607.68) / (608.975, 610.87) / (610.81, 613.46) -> 0.02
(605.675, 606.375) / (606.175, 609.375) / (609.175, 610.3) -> -0.03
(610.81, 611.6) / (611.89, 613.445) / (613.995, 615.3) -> -0.01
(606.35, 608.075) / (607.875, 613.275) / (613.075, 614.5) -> 0.00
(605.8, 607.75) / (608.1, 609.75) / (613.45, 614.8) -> 0.01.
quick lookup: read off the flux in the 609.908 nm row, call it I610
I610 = 9.253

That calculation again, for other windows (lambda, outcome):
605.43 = 9.892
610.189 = 9.533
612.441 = 9.278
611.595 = 9.283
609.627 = 9.323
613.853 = 9.162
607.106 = 9.585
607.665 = 9.799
